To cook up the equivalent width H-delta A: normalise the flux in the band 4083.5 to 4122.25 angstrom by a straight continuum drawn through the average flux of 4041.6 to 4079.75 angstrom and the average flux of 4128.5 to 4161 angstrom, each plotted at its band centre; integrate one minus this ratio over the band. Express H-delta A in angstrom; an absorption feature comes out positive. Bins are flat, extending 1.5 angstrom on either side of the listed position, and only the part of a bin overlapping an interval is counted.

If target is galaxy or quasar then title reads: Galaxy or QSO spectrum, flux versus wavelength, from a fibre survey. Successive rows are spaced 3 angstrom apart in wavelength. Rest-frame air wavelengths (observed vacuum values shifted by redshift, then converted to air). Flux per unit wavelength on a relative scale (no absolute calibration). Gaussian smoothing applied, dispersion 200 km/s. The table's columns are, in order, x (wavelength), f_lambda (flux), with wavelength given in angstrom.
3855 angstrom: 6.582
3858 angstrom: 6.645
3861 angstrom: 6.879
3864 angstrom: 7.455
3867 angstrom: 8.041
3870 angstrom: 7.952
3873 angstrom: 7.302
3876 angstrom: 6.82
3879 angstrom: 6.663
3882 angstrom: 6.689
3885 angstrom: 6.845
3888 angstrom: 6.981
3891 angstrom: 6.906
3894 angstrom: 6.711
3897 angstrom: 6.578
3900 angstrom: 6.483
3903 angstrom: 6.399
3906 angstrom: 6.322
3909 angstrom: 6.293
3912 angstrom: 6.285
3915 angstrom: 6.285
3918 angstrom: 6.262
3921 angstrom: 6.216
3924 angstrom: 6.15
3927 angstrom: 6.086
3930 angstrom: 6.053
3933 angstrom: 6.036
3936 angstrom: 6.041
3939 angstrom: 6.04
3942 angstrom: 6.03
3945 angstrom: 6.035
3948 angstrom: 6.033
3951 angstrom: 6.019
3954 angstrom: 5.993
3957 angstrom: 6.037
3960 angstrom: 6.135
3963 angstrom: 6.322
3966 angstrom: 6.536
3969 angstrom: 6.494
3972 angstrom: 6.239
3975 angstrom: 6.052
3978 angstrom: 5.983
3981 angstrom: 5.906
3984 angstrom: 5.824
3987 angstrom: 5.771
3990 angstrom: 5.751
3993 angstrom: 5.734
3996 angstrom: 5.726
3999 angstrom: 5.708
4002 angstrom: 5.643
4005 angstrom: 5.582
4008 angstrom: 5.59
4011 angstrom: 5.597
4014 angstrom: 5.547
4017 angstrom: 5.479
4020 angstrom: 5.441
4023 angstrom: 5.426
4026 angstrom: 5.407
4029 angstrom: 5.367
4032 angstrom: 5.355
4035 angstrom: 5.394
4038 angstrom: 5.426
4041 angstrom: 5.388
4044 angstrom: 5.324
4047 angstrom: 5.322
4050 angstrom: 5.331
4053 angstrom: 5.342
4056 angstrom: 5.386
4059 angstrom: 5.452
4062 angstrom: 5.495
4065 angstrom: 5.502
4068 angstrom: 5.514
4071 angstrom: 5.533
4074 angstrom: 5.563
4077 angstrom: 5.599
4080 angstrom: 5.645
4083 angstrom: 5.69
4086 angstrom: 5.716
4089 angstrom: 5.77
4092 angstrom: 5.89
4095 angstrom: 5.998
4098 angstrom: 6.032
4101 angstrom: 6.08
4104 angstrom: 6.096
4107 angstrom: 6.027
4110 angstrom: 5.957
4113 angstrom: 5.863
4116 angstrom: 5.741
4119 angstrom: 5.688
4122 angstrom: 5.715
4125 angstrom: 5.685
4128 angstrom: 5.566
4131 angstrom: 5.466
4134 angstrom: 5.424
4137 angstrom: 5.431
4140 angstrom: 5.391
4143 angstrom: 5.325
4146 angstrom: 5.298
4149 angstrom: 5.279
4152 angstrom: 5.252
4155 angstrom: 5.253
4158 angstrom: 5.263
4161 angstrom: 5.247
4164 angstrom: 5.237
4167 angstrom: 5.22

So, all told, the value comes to -3.6 angstrom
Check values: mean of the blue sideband 5.45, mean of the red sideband 5.34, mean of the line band 5.89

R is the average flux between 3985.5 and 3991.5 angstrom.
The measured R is 5.76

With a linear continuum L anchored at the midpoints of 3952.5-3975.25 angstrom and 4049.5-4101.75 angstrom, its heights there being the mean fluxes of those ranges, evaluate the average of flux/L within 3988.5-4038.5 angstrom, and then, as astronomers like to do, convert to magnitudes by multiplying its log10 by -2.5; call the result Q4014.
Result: 0.08 mag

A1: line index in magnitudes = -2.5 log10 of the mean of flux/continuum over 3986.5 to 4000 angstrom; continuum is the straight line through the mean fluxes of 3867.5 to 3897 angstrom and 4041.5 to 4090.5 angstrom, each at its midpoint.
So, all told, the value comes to 0.067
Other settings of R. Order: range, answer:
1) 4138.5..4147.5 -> 5.34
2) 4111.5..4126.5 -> 5.74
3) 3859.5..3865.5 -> 7.17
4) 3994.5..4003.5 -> 5.69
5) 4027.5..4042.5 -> 5.39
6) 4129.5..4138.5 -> 5.44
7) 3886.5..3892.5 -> 6.94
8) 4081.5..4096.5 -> 5.81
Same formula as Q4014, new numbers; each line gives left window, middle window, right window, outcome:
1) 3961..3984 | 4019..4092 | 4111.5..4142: 0.07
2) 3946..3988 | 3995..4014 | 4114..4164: 0.06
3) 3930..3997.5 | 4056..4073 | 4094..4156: 0.06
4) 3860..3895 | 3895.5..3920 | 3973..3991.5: 0.07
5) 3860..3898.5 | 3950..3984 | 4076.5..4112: 0.07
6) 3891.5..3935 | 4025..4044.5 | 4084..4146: 0.11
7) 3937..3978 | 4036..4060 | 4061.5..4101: 0.09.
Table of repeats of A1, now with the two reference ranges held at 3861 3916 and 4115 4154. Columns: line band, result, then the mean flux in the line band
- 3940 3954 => 0.08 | 6.03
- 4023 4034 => 0.13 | 5.38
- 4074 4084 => 0.03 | 5.63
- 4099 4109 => -0.08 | 6.06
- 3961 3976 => 0.01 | 6.33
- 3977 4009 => 0.09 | 5.75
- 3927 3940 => 0.09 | 6.05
